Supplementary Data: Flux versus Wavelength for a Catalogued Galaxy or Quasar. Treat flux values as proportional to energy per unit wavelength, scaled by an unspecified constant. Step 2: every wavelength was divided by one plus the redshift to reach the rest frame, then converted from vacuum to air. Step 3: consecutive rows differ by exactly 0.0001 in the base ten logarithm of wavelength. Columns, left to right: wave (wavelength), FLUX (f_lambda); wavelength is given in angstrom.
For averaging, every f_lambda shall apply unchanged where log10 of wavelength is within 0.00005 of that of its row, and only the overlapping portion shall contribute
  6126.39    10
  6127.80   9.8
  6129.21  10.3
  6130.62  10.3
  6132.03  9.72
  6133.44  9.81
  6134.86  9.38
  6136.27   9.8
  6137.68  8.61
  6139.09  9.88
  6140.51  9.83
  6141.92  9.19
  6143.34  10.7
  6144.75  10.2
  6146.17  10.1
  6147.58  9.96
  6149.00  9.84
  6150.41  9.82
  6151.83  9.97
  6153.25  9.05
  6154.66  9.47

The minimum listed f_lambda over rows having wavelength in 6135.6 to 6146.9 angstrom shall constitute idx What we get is 8.61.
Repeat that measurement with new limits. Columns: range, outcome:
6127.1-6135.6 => 9.38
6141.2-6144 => 9.19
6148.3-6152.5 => 9.82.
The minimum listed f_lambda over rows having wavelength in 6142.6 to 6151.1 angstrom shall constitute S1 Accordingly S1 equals 9.82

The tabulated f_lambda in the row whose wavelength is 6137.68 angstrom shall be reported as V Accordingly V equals 8.61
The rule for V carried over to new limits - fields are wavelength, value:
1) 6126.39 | 10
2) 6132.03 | 9.72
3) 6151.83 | 9.97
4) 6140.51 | 9.83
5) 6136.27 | 9.8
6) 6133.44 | 9.81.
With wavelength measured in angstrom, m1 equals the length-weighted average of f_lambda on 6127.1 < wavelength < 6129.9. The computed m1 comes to 10.1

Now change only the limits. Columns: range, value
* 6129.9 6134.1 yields 9.96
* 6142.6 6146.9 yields 10.3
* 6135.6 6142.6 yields 9.47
